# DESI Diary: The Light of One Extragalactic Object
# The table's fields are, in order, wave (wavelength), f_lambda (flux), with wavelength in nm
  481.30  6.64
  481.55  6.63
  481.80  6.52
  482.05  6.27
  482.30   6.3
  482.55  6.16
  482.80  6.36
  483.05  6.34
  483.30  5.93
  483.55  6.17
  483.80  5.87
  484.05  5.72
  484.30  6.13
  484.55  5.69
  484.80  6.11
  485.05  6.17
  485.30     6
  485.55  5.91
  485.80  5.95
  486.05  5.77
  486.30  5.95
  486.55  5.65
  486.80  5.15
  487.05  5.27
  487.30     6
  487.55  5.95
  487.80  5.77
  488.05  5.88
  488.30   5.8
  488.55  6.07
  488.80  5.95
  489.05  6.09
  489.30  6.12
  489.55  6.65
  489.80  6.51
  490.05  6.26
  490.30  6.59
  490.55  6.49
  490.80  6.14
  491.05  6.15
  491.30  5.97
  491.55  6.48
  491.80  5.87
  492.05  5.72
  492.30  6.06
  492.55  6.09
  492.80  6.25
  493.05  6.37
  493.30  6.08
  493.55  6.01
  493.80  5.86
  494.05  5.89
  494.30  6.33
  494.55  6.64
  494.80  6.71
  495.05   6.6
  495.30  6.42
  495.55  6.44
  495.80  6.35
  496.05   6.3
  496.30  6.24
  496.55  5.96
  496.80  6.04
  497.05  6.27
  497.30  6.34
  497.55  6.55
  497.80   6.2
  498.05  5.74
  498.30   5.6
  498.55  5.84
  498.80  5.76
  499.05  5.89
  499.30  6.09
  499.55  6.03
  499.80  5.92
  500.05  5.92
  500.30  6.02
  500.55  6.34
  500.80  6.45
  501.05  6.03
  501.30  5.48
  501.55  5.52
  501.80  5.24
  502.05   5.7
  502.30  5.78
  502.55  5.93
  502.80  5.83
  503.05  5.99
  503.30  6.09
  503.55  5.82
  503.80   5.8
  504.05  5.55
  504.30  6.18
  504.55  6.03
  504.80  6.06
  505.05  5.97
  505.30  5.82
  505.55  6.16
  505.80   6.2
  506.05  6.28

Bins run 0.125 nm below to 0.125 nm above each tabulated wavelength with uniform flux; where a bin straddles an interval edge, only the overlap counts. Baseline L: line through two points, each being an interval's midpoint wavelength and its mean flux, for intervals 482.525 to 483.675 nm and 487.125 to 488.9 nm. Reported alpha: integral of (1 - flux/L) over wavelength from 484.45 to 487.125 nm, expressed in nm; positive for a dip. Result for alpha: 0.11 nm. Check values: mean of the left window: 6.19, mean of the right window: 5.9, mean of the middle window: 5.79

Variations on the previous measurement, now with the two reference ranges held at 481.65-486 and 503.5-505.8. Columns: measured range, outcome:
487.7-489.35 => 0.03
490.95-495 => -0.09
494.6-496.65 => -0.13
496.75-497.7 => -0.05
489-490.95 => -0.10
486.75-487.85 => 0.08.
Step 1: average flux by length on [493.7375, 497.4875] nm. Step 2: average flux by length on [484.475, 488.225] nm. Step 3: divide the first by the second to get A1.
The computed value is 1.08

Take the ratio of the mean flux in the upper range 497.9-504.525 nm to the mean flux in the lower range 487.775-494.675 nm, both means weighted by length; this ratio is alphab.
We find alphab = 1.0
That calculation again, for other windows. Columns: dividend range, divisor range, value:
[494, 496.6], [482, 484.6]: 1.05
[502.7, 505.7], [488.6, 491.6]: 0.95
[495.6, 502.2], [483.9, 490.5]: 1.00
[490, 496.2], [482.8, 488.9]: 1.06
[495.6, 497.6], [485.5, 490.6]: 1.04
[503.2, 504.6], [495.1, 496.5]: 0.93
